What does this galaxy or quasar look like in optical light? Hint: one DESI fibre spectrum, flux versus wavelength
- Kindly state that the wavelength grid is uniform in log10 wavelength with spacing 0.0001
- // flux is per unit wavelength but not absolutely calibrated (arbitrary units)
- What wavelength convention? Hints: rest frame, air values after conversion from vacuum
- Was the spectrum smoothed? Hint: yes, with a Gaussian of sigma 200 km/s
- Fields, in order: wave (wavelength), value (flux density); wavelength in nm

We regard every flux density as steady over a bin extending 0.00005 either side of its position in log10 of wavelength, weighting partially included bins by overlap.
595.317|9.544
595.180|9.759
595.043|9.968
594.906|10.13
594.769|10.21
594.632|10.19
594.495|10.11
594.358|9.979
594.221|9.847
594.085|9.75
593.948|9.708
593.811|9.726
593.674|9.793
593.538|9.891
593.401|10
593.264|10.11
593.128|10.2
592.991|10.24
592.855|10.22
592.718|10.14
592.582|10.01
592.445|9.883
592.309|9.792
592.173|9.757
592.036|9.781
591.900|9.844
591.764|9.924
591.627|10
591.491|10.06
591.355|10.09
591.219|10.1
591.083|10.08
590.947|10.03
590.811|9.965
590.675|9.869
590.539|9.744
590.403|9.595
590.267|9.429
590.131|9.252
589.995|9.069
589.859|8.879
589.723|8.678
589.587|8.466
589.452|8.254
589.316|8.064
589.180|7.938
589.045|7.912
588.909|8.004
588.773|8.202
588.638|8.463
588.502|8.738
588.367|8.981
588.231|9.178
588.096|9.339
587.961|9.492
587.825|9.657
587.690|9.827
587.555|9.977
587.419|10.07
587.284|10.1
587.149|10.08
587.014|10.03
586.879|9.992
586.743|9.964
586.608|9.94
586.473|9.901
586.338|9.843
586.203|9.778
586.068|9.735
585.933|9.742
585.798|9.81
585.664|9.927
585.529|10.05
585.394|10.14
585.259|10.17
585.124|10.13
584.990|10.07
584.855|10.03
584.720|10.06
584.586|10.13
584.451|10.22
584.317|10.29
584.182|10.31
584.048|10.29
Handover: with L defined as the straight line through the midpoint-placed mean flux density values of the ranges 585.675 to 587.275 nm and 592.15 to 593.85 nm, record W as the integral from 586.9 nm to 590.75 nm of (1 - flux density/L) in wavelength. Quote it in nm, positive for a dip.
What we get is 0.31 nm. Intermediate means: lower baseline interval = 9.9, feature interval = 9.13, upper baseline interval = 9.99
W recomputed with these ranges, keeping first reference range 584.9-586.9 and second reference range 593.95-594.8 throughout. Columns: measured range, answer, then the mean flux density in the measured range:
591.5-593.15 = 0.00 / 9.98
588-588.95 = 0.12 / 8.75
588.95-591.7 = 0.19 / 9.26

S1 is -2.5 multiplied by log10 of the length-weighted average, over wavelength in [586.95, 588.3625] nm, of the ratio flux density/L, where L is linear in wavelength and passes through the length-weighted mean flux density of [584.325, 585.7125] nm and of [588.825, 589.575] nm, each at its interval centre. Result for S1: -0.11 mag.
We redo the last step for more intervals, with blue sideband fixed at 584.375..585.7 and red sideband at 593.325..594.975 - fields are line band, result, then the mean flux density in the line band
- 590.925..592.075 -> 0.00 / 10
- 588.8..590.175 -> 0.19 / 8.43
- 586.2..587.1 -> 0.02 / 9.93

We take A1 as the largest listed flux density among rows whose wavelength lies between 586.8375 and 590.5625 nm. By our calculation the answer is 10.1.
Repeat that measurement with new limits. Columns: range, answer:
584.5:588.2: 10.17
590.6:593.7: 10.24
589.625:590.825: 9.965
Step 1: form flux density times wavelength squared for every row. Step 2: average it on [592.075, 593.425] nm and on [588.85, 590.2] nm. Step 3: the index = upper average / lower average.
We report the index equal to 1.20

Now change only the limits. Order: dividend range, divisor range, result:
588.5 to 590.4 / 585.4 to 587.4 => 0.87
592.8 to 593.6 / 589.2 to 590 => 1.21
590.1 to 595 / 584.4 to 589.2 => 1.05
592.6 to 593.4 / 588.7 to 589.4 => 1.28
